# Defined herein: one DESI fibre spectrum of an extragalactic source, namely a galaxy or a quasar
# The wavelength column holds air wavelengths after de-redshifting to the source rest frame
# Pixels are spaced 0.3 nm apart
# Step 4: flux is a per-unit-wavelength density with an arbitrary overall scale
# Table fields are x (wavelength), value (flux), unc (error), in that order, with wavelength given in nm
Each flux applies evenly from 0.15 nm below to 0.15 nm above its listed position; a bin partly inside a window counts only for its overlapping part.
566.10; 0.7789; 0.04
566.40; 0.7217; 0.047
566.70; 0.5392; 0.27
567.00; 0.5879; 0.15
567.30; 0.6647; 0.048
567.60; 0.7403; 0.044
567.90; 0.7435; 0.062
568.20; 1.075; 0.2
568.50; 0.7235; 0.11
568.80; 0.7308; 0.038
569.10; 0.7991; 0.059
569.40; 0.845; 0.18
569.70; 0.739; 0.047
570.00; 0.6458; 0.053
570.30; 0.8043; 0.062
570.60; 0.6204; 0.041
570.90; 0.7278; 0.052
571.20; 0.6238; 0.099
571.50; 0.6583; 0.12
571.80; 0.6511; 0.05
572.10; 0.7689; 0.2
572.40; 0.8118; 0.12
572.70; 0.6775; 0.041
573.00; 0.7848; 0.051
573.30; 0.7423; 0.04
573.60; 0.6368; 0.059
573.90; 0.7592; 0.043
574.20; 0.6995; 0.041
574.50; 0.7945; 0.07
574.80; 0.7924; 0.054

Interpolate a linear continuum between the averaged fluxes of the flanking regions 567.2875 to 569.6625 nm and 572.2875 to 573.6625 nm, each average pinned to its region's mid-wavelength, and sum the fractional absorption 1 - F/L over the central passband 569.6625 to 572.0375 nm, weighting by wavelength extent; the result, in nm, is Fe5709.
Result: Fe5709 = 0.25 nm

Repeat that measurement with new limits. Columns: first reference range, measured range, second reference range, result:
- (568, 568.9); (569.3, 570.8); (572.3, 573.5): 0.15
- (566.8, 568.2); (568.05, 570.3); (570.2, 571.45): -0.29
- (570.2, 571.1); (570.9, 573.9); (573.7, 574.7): 0.07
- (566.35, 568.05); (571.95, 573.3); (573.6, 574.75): -0.07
